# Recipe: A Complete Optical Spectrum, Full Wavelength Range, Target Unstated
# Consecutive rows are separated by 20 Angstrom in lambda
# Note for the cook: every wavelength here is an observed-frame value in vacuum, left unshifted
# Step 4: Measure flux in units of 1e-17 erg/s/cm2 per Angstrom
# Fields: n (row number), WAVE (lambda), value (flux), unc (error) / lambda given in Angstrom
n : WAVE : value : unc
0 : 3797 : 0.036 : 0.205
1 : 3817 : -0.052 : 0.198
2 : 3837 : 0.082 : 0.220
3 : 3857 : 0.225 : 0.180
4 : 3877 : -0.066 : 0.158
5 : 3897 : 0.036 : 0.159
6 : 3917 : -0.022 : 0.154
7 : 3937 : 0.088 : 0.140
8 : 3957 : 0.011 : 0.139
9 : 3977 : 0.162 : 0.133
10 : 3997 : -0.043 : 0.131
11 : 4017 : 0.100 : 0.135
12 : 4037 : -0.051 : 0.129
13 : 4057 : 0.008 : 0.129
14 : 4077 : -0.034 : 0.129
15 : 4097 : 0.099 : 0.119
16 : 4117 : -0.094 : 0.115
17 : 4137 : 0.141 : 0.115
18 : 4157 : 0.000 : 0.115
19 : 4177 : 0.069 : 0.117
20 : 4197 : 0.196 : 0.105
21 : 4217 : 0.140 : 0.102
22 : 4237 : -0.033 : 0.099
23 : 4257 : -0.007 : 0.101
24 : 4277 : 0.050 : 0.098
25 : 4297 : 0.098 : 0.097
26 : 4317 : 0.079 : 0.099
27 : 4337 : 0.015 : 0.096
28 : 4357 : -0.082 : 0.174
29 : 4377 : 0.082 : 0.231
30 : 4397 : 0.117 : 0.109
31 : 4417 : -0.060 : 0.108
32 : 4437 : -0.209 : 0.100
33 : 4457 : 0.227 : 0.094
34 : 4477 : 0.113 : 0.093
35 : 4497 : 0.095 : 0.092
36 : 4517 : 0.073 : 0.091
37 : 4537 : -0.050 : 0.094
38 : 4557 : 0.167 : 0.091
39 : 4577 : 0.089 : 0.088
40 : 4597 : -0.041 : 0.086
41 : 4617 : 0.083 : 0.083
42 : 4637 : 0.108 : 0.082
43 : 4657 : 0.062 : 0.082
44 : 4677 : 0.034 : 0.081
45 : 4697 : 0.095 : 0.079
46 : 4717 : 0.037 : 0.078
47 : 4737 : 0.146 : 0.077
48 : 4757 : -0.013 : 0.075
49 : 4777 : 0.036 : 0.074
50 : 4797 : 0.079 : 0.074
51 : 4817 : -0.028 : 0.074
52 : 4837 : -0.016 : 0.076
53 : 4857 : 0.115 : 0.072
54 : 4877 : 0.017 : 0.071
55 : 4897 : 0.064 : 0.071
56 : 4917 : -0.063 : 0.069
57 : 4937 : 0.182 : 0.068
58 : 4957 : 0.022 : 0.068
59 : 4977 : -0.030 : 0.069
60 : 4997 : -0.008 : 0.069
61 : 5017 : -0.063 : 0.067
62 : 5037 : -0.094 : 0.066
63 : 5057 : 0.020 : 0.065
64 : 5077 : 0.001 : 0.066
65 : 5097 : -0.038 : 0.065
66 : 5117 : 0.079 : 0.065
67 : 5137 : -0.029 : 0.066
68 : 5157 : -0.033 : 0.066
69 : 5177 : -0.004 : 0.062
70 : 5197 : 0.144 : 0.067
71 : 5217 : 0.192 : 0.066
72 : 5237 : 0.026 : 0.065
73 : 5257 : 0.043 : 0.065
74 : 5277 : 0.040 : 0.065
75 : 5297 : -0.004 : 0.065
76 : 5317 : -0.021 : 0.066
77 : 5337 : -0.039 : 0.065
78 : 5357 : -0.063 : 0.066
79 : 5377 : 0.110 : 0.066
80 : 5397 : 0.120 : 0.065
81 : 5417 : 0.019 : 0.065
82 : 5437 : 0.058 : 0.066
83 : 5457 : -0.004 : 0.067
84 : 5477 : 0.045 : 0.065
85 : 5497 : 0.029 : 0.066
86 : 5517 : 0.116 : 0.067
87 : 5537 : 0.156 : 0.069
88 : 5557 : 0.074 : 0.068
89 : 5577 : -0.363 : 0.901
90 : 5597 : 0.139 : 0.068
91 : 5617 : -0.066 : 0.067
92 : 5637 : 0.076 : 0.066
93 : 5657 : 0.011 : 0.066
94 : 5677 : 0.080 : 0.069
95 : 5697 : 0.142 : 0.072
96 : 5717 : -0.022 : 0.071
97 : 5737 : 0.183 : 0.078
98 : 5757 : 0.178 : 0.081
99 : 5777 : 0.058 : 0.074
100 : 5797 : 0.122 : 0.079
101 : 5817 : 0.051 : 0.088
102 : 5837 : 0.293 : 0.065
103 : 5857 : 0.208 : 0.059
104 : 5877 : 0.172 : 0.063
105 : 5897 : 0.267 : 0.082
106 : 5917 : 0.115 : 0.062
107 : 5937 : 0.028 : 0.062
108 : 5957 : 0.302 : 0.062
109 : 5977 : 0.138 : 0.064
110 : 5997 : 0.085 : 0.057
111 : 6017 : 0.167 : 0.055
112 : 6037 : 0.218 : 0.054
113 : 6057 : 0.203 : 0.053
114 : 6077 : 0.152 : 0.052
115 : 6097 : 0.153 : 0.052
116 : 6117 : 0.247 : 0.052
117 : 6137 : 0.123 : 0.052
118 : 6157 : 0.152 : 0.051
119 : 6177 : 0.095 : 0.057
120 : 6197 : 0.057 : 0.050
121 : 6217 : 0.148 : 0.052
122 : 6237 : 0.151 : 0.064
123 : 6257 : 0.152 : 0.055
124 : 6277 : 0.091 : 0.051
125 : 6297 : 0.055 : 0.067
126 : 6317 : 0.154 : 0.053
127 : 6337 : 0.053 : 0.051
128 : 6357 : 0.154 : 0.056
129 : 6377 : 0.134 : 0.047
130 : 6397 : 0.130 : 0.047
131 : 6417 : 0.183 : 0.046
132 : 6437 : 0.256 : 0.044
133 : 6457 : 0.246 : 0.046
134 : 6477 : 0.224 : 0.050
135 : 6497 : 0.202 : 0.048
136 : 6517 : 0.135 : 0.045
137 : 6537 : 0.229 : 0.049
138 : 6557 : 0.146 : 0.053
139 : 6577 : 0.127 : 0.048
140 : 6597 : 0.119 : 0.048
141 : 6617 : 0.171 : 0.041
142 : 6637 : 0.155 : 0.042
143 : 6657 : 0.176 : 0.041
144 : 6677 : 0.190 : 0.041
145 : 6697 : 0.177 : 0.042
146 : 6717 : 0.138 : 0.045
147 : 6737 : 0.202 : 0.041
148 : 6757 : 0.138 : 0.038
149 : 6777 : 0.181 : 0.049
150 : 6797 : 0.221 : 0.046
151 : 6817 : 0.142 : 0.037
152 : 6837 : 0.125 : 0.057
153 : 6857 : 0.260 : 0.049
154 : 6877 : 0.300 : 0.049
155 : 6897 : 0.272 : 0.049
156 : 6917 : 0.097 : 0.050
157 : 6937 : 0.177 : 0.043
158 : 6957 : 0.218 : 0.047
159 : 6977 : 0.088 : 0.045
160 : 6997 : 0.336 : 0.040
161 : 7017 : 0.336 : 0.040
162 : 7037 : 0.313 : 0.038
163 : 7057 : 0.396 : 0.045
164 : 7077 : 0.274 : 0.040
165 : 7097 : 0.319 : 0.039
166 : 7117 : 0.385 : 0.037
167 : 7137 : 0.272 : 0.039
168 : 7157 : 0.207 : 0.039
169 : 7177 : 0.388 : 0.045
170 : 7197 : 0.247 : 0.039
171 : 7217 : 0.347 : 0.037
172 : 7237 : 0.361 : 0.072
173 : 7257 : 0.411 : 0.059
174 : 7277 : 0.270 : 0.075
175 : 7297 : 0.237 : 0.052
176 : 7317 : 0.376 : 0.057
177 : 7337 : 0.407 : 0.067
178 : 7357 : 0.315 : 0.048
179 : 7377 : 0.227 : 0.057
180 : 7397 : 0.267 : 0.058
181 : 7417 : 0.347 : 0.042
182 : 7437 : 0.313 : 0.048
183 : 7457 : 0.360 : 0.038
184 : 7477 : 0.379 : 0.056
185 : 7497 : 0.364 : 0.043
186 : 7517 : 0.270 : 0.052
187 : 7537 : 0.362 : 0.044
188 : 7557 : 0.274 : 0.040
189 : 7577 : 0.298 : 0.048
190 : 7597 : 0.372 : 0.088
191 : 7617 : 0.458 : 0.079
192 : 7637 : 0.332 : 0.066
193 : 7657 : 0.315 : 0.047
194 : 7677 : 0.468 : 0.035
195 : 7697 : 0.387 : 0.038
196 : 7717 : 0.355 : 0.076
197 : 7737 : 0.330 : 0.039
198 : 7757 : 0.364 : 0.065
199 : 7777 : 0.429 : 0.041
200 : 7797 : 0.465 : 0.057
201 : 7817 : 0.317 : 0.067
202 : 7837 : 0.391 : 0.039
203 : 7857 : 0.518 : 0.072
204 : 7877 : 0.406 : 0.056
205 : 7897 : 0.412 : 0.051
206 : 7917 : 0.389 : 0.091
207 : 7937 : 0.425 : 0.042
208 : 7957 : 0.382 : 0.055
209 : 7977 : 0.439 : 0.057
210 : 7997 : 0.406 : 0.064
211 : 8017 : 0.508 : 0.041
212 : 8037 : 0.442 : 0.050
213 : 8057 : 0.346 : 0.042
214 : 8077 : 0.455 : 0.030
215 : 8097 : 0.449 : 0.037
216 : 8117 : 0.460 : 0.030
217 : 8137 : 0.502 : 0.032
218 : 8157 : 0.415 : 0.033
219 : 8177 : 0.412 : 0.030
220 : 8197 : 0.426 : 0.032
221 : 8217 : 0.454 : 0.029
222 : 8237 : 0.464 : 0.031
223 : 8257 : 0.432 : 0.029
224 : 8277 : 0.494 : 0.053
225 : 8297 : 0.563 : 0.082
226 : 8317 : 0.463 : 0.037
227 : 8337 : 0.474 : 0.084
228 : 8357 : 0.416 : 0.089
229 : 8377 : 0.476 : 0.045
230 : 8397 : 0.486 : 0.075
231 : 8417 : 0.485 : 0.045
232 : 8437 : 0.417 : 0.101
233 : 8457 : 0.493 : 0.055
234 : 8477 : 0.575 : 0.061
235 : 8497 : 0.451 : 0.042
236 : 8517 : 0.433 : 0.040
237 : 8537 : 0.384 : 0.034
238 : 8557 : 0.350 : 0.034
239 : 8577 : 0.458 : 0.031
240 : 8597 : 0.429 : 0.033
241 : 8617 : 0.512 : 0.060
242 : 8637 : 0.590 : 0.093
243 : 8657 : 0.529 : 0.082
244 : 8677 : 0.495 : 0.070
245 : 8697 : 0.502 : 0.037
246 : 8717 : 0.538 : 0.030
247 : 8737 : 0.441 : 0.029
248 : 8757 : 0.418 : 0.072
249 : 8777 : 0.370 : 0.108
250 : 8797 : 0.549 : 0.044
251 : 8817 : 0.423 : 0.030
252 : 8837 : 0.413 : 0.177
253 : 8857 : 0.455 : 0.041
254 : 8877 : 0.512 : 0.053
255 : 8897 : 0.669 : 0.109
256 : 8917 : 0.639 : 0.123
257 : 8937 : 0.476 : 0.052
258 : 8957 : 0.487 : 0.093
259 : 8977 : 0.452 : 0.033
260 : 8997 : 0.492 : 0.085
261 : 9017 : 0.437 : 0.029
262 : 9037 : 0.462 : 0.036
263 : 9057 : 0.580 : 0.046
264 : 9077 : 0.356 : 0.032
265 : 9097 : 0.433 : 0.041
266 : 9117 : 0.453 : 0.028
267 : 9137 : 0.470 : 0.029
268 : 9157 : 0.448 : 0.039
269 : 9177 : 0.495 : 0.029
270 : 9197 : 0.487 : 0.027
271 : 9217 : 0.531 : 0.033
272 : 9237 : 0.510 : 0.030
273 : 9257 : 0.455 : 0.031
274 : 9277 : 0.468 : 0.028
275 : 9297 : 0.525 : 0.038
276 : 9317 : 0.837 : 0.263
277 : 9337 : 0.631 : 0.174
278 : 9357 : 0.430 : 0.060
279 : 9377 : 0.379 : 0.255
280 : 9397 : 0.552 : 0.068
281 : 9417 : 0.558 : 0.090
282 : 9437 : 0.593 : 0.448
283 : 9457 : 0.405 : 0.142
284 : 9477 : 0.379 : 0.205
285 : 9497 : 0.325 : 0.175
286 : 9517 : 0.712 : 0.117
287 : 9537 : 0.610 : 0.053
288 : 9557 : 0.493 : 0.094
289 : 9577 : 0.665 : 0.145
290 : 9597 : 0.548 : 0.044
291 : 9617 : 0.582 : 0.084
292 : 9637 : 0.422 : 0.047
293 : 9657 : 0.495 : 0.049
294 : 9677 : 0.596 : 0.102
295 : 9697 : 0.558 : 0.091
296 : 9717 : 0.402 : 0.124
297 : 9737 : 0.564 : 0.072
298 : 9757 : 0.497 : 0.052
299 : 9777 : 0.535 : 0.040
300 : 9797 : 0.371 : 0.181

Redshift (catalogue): 0.76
